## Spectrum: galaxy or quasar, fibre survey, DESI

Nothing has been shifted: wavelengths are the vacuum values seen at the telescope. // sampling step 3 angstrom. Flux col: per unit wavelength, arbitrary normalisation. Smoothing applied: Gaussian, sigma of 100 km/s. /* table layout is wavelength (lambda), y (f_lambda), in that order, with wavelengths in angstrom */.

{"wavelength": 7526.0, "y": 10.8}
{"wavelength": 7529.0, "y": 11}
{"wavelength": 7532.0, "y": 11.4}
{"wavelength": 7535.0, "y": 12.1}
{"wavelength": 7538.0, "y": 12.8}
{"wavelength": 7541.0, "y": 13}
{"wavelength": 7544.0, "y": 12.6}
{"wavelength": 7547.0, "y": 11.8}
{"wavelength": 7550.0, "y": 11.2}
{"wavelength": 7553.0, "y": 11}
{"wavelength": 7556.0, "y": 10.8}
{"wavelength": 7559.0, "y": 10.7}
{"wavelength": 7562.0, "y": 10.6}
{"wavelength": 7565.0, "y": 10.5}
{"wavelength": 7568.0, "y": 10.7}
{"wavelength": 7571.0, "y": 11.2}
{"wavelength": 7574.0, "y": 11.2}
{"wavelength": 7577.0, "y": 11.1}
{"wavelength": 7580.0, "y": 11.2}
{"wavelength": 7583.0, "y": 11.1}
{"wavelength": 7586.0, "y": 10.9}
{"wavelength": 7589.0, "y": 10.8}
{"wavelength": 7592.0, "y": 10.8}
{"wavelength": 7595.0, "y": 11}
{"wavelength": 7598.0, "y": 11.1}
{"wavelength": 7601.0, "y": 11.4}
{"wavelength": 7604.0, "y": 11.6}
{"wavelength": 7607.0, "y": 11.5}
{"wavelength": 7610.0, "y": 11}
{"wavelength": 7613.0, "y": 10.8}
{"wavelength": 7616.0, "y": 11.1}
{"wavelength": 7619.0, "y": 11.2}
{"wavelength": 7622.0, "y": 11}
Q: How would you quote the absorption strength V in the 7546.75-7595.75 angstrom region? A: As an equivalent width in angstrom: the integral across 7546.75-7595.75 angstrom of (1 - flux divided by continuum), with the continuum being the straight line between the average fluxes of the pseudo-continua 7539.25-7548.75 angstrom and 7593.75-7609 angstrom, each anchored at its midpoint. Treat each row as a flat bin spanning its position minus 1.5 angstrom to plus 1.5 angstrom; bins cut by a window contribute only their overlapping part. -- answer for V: 3.9 angstrom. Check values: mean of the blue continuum 12.4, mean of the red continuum 11.3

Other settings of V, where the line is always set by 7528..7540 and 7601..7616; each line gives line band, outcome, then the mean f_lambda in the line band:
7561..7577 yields 1.0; 10.9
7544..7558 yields 0.5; 11.3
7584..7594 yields 0.5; 10.9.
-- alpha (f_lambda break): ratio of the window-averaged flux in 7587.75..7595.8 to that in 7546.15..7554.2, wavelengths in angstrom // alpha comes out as 1.0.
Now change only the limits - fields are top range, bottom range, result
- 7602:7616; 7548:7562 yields 1.03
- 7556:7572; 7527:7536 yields 0.94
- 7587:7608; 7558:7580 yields 1.03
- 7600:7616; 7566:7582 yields 1.02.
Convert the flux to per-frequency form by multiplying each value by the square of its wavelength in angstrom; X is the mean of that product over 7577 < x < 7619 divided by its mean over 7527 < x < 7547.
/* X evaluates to 0.93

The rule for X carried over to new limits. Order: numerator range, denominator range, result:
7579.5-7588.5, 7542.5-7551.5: 0.94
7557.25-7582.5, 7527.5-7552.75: 0.92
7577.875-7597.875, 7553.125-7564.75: 1.03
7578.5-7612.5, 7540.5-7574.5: 1.00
